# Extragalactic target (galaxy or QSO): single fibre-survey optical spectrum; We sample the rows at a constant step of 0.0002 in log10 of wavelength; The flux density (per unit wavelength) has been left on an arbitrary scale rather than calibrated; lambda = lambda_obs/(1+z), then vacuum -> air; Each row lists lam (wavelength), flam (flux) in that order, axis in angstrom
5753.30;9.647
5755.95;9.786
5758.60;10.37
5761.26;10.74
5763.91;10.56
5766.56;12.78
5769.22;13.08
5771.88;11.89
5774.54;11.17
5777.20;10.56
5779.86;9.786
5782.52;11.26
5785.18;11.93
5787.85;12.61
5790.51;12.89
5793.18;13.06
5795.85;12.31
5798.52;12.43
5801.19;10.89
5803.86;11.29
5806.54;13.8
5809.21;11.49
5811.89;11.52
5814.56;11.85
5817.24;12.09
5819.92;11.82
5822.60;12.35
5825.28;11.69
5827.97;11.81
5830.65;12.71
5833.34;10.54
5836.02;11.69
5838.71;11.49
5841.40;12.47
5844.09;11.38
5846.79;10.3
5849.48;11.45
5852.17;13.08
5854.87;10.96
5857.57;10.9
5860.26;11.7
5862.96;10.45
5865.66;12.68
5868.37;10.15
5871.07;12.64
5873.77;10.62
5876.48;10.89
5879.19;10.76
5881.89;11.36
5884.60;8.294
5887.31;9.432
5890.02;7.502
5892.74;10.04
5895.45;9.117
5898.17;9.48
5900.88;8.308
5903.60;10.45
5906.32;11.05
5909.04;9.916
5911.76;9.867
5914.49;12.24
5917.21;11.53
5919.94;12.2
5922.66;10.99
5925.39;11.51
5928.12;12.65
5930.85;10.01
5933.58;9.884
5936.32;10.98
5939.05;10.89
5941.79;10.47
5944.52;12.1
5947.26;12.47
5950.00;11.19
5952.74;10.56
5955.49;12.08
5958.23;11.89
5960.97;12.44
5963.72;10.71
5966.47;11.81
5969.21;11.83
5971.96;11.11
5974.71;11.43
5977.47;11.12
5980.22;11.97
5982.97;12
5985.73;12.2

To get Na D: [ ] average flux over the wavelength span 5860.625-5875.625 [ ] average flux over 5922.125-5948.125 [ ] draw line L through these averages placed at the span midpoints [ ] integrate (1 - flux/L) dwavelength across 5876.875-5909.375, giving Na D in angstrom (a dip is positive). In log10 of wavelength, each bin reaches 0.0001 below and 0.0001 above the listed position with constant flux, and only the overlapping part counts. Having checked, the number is 4.6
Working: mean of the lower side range 11.3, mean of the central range 9.67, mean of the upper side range 11.2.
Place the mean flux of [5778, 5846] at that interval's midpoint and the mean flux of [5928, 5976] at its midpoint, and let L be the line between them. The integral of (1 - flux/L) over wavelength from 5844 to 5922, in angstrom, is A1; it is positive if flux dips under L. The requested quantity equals 6.4 angstrom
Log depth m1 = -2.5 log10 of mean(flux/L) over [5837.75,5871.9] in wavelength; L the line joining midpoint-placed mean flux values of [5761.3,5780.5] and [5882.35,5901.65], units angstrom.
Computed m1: -0.18 mag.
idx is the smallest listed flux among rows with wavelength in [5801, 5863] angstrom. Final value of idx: 10.3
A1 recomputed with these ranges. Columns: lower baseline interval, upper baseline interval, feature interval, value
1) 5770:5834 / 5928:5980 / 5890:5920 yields 3.5 angstrom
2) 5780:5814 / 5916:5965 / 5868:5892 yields 3.0 angstrom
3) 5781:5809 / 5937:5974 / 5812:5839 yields 0.6 angstrom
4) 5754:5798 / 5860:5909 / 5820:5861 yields -3.3 angstrom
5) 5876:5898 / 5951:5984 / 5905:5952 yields -2.4 angstrom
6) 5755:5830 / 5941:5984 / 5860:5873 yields 0.2 angstrom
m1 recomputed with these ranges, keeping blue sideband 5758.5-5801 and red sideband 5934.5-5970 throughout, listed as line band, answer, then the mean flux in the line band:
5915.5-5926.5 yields -0.01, 11.6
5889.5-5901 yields 0.26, 9.05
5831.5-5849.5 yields 0.03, 11.4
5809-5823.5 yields -0.02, 11.9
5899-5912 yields 0.17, 9.91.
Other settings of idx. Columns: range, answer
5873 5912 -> 7.502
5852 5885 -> 8.294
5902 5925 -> 9.867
